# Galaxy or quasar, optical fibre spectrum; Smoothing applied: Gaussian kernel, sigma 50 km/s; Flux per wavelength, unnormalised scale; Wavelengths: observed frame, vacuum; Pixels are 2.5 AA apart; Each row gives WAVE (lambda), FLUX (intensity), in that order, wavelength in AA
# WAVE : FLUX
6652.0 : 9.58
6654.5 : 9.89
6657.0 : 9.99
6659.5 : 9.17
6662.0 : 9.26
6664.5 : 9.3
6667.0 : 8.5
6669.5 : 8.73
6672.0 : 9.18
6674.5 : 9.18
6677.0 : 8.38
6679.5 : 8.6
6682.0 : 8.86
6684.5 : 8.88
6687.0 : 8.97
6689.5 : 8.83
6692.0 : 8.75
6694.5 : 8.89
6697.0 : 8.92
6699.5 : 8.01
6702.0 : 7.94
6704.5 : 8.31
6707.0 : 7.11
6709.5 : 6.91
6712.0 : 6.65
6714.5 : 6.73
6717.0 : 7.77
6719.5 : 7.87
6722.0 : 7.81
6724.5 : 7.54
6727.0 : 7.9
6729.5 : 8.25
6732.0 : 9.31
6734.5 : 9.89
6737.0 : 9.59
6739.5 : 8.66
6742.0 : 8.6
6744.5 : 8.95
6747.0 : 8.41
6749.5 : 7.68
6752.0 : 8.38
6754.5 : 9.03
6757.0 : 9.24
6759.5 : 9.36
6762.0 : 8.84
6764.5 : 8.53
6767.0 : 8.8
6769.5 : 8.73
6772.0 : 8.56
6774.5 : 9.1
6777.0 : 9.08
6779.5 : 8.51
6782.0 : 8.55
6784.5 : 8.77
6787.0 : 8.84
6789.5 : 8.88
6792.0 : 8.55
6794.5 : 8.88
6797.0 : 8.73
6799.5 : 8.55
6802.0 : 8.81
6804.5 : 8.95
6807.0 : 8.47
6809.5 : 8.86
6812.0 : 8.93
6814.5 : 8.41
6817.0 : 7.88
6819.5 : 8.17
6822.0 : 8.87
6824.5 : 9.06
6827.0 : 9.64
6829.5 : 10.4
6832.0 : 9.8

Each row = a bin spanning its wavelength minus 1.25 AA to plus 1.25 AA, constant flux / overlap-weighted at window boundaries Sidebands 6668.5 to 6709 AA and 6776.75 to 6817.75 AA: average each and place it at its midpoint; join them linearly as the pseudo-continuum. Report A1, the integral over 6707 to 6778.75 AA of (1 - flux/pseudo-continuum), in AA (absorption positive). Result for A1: 1.8 AA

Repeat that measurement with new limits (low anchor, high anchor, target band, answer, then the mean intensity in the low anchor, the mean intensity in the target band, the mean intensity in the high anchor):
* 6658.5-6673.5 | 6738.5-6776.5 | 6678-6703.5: 0.8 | 9.02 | 8.66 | 8.73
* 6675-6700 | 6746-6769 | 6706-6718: 2.4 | 8.74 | 7.02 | 8.7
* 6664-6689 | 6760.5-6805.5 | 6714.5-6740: 1.3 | 8.84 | 8.37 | 8.76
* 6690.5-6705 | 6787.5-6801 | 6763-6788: -0.2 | 8.48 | 8.75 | 8.73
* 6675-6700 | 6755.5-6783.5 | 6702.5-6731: 4.0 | 8.74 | 7.56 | 8.85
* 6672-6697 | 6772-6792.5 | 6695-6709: 1.2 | 8.84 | 8.04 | 8.78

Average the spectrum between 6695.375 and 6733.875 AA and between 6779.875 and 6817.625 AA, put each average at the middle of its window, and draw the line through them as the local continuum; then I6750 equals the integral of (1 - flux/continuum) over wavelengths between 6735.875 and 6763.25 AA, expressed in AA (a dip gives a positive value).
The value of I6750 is -2.00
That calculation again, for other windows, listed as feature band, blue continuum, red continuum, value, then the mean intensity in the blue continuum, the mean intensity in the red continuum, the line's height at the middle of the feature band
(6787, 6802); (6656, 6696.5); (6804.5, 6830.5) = 0.2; 8.96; 8.86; 8.87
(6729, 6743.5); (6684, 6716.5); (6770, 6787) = -1.2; 8.04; 8.77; 8.38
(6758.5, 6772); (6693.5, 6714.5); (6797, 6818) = -0.9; 7.76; 8.62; 8.27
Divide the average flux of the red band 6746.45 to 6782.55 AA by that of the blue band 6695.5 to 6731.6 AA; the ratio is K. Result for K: 1.13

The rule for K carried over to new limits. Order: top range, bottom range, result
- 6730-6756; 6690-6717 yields 1.13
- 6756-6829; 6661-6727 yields 1.06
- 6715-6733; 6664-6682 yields 0.91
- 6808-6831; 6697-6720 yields 1.18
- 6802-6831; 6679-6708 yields 1.04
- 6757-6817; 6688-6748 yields 1.06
